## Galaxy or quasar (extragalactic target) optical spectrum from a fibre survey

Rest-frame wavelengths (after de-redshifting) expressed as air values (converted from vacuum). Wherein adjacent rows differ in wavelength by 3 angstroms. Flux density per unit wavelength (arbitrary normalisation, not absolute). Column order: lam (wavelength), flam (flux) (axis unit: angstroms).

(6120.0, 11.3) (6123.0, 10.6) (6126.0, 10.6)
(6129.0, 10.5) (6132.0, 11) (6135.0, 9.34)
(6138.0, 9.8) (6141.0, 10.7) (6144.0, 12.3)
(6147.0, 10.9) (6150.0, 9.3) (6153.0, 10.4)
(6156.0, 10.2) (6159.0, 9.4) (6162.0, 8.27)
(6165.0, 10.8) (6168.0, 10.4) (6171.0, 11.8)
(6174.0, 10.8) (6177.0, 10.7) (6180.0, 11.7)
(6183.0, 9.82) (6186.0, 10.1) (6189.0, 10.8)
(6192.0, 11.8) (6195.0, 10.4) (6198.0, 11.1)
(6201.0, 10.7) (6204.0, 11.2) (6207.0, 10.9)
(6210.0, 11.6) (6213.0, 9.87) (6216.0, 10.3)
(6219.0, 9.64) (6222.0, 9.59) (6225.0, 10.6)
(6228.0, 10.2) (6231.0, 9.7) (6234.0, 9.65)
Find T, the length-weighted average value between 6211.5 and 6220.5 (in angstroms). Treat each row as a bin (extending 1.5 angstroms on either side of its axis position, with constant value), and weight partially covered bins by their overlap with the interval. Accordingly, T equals 9.94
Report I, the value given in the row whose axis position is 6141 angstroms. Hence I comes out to 10.7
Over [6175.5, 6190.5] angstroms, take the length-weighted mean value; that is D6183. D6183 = 10.6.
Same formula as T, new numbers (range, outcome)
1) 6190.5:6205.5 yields 11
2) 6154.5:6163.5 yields 9.29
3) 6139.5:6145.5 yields 11.5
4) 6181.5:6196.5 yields 10.6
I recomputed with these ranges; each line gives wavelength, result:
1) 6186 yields 10.1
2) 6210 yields 11.6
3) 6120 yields 11.3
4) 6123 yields 10.6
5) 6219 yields 9.64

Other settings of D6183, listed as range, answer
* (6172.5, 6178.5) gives 10.8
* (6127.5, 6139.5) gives 10.2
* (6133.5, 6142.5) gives 9.95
